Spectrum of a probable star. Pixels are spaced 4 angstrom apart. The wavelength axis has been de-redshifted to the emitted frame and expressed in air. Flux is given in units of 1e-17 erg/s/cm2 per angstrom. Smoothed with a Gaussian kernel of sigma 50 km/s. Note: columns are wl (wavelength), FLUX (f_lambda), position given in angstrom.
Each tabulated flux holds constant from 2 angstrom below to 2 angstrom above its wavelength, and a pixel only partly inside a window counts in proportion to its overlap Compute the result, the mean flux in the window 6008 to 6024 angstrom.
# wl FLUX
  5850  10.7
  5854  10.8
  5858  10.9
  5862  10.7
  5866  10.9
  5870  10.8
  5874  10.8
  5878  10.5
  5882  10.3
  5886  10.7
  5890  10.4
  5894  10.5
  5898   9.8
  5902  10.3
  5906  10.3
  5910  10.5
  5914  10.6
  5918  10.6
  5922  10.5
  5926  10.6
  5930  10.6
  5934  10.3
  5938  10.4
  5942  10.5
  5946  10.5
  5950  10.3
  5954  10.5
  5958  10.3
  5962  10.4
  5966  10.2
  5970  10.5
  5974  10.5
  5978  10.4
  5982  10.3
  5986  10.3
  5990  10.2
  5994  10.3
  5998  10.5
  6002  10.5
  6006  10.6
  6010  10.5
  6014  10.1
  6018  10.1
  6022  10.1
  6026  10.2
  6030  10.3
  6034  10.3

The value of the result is 10.2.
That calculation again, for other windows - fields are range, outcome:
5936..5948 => 10.5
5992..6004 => 10.4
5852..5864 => 10.8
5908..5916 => 10.6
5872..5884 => 10.5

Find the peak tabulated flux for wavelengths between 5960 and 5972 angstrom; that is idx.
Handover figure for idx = 10.5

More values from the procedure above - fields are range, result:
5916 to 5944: 10.6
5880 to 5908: 10.7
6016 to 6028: 10.2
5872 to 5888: 10.8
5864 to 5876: 10.9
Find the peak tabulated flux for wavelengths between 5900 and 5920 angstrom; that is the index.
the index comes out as 10.6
